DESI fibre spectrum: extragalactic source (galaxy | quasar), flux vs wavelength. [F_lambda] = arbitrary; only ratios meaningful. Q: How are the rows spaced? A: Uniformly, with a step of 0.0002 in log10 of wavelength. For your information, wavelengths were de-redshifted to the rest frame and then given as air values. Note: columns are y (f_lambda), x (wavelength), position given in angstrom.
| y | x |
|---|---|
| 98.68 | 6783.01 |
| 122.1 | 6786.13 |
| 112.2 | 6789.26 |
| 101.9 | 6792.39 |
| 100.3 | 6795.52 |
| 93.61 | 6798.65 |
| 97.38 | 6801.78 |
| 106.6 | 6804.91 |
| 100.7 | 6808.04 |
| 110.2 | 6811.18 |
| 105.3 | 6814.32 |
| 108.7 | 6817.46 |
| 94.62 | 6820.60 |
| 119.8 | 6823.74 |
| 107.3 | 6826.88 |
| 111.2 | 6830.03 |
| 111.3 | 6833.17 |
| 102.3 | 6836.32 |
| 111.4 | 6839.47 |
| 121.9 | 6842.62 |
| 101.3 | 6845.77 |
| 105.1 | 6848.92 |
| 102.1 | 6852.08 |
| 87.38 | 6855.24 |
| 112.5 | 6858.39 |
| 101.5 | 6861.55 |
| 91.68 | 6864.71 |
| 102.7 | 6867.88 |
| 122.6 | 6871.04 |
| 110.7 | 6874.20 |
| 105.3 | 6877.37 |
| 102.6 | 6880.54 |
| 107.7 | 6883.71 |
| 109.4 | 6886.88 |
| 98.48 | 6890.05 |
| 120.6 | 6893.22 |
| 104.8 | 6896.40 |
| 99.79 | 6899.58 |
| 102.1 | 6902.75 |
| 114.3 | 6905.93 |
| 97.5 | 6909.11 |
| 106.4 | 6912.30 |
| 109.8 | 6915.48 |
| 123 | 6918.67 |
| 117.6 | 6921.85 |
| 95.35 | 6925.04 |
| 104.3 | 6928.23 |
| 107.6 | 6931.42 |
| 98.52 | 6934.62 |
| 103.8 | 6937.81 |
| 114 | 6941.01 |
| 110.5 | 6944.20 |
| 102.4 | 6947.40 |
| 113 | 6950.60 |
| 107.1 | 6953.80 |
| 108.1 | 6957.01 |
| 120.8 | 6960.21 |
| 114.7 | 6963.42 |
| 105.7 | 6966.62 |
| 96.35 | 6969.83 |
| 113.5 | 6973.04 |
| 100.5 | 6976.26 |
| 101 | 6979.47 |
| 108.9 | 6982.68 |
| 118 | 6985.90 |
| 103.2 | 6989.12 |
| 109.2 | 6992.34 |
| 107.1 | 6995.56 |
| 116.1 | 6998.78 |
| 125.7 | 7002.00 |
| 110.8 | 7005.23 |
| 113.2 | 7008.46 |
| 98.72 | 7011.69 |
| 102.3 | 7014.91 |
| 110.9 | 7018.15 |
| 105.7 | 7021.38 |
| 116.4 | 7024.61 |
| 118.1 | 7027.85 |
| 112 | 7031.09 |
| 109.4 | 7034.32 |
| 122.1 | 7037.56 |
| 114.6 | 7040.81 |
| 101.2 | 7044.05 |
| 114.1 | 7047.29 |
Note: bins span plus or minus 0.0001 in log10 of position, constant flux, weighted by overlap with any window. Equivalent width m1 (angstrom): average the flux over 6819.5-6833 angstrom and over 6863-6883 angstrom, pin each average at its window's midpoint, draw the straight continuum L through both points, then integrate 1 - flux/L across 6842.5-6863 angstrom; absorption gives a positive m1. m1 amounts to 0.76 angstrom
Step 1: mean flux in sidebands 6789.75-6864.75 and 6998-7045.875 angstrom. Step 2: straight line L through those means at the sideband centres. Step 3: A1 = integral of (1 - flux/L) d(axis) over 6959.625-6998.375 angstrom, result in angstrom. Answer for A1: 0.7 angstrom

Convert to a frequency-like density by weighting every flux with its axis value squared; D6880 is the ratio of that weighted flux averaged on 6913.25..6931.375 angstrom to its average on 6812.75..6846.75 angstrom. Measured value 1.0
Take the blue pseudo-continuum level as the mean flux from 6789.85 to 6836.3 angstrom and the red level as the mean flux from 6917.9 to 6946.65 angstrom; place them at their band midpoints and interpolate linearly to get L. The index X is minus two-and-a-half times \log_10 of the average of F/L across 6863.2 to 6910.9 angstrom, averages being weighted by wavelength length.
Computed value 0.01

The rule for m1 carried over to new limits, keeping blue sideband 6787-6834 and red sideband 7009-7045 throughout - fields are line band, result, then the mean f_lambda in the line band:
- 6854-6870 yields 1.0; 100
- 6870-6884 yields -0.3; 109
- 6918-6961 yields 0.0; 108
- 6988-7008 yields -0.5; 112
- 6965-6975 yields 0.4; 105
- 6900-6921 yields -0.2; 109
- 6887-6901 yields 0.1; 106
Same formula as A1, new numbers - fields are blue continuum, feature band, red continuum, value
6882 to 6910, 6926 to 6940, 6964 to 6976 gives 0.3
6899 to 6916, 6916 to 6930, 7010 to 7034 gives -0.6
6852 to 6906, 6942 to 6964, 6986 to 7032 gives -0.5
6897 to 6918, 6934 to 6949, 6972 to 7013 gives 0.1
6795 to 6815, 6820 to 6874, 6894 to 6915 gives -1.7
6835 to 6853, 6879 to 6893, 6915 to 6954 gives 0.2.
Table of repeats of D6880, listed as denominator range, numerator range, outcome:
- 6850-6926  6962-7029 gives 1.06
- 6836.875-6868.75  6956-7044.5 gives 1.11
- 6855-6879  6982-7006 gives 1.11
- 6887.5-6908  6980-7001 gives 1.06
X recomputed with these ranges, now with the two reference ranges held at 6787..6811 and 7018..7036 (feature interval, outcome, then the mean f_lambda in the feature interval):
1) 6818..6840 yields -0.04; 108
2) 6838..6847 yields -0.07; 112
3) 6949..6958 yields 0.00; 109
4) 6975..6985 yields 0.06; 105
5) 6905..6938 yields 0.01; 107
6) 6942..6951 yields 0.00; 108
